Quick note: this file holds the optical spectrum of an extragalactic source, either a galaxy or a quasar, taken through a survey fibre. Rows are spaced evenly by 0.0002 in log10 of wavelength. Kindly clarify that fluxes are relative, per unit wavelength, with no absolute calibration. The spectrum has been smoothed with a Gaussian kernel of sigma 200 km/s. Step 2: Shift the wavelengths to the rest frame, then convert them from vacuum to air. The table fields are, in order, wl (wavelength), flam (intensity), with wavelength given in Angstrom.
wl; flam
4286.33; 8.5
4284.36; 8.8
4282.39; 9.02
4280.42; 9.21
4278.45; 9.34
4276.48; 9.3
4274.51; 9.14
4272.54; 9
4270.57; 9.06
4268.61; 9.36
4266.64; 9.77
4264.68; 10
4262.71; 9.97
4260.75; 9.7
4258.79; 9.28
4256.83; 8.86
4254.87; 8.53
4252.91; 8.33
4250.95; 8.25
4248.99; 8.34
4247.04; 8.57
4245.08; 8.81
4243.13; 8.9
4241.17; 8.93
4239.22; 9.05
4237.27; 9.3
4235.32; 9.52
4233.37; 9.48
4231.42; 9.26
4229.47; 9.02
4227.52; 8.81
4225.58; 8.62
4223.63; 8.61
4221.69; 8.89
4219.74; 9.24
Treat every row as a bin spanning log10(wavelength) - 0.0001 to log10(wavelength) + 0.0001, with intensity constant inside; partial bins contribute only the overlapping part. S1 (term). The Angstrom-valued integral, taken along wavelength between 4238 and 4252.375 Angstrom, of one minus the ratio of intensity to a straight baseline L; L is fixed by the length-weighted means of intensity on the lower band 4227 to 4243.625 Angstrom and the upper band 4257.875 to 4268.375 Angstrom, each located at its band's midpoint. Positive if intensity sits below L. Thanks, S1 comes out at 1.01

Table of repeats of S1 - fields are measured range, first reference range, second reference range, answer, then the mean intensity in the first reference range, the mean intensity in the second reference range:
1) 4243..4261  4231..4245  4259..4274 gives 1.2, 9.18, 9.52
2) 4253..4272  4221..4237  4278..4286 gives -0.6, 9.04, 9.04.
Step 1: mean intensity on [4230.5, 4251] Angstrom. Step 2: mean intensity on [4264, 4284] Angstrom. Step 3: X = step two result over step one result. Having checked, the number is 1.04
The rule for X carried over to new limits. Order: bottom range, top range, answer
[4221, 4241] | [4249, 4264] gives 0.99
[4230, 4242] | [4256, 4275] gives 1.02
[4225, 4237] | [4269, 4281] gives 1.00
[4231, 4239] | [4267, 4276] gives 0.98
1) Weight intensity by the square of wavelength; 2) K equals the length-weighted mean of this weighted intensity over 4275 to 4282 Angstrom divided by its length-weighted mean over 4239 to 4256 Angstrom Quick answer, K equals 1.09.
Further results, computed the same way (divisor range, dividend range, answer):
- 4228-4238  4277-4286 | 1.00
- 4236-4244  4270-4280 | 1.03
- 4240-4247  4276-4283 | 1.06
